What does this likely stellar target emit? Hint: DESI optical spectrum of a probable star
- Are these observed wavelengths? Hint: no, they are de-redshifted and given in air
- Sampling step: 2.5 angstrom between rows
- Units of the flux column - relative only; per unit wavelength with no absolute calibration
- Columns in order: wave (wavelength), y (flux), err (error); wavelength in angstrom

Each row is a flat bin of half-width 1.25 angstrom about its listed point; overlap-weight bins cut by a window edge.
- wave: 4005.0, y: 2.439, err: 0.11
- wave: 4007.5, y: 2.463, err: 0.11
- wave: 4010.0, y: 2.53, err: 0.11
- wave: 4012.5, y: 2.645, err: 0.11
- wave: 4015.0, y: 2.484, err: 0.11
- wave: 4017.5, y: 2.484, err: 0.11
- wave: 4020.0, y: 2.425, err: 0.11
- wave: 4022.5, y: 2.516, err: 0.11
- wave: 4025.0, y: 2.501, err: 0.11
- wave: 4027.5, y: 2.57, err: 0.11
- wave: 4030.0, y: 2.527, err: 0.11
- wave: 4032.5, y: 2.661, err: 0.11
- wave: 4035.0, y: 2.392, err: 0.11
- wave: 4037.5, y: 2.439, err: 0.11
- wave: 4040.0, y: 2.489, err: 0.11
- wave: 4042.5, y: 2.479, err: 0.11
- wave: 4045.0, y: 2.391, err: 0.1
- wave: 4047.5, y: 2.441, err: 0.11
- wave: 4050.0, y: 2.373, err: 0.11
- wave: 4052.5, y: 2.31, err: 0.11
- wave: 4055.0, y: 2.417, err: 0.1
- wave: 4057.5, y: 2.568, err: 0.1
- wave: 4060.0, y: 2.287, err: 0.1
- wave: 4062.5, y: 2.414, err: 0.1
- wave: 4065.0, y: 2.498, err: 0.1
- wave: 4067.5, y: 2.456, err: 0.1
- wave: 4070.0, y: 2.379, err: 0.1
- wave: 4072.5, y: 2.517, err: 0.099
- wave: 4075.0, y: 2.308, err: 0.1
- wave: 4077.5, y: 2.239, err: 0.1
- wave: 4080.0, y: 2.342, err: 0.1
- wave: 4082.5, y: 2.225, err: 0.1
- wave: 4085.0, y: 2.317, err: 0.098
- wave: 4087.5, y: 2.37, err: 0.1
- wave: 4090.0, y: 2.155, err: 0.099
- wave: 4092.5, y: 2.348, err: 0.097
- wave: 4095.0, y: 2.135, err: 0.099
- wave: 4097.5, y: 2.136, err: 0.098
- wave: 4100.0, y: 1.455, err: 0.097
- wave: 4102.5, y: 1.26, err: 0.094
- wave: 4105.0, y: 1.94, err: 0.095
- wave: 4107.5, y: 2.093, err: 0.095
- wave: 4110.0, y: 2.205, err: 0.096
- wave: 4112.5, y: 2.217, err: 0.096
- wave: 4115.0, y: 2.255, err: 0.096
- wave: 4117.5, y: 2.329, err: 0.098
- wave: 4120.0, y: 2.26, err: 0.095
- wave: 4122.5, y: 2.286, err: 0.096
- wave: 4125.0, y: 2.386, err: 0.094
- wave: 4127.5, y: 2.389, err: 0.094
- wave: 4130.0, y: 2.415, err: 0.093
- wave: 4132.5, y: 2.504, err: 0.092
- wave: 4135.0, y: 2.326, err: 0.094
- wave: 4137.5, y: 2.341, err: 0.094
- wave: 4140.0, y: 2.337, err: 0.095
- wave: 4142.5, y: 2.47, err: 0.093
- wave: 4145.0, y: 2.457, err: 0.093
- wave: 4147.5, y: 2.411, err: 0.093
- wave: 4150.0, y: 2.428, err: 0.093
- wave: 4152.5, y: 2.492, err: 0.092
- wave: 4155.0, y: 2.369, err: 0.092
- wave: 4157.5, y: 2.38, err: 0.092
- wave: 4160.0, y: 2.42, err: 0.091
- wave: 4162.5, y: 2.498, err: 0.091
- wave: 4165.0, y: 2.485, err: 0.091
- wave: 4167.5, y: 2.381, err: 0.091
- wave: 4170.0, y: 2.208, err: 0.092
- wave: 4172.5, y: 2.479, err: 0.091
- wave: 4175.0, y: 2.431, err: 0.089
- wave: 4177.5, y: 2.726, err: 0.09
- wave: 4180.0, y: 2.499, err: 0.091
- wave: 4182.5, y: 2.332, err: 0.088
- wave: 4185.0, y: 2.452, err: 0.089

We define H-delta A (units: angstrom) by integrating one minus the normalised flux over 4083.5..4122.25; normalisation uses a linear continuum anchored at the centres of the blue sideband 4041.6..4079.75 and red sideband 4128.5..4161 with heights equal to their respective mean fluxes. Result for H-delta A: 4.9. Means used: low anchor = 2.4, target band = 2.1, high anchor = 2.41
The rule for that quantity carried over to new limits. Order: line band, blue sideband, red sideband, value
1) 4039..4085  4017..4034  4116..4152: 1.6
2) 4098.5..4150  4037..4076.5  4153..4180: 4.5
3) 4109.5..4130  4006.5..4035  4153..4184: 1.4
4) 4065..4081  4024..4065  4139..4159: 0.4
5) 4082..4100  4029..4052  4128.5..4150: 1.8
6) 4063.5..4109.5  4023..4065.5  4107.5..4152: 4.3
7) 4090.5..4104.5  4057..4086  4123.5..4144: 2.9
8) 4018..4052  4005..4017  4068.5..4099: -0.5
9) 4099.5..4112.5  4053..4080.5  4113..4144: 2.9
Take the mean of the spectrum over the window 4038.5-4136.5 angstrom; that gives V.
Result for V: 2.28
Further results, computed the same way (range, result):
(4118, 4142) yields 2.36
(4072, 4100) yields 2.24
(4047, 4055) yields 2.38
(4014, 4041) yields 2.5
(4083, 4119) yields 2.09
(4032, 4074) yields 2.44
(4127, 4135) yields 2.42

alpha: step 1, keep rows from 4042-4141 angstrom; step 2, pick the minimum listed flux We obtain 1.26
